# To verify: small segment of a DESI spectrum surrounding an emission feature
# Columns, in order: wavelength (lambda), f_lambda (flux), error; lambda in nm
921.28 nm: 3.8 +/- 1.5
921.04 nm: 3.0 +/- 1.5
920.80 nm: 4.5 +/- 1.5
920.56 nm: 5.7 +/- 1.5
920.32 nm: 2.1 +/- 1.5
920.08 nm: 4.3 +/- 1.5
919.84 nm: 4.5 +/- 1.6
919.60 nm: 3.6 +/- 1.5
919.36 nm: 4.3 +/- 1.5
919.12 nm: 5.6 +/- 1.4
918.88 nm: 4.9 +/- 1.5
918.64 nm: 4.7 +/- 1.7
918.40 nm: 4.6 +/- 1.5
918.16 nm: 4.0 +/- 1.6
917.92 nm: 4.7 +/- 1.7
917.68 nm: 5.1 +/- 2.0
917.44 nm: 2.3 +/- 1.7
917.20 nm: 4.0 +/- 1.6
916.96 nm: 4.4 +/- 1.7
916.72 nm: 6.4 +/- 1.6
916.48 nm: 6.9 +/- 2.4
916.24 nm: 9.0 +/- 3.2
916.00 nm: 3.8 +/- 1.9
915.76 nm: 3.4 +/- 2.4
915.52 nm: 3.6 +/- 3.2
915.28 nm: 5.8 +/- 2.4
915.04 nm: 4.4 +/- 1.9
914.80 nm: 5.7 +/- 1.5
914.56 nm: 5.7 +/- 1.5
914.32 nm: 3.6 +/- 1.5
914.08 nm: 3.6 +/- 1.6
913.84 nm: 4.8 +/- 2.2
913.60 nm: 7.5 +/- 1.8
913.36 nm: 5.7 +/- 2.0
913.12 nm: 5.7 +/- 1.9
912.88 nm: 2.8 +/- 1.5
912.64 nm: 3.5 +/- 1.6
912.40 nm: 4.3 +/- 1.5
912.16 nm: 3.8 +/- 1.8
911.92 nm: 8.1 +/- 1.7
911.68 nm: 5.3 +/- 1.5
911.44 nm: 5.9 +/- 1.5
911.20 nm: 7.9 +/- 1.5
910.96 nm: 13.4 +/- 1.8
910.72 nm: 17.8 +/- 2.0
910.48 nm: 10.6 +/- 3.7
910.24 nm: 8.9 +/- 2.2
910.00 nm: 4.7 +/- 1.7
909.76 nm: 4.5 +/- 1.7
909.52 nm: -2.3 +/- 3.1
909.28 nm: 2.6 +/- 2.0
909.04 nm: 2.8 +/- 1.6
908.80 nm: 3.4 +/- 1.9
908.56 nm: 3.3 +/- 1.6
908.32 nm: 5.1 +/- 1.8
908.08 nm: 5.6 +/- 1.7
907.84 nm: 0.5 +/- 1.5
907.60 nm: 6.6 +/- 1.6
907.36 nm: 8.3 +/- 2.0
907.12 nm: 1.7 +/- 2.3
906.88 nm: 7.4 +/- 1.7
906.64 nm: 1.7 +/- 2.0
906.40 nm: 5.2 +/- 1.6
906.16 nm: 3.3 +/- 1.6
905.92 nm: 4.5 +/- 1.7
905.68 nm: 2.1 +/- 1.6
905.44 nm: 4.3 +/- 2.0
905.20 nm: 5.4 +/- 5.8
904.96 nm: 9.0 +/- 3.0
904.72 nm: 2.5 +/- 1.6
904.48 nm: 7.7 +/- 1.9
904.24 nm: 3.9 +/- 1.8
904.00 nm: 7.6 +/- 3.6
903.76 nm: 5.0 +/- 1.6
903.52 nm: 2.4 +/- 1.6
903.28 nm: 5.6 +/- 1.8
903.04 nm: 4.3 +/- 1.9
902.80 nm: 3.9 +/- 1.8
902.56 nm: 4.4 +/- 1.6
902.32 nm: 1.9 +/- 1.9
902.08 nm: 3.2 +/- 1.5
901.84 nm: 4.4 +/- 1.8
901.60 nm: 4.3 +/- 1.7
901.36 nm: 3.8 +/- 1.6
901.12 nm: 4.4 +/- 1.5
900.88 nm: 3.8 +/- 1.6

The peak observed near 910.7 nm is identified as Hgamma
